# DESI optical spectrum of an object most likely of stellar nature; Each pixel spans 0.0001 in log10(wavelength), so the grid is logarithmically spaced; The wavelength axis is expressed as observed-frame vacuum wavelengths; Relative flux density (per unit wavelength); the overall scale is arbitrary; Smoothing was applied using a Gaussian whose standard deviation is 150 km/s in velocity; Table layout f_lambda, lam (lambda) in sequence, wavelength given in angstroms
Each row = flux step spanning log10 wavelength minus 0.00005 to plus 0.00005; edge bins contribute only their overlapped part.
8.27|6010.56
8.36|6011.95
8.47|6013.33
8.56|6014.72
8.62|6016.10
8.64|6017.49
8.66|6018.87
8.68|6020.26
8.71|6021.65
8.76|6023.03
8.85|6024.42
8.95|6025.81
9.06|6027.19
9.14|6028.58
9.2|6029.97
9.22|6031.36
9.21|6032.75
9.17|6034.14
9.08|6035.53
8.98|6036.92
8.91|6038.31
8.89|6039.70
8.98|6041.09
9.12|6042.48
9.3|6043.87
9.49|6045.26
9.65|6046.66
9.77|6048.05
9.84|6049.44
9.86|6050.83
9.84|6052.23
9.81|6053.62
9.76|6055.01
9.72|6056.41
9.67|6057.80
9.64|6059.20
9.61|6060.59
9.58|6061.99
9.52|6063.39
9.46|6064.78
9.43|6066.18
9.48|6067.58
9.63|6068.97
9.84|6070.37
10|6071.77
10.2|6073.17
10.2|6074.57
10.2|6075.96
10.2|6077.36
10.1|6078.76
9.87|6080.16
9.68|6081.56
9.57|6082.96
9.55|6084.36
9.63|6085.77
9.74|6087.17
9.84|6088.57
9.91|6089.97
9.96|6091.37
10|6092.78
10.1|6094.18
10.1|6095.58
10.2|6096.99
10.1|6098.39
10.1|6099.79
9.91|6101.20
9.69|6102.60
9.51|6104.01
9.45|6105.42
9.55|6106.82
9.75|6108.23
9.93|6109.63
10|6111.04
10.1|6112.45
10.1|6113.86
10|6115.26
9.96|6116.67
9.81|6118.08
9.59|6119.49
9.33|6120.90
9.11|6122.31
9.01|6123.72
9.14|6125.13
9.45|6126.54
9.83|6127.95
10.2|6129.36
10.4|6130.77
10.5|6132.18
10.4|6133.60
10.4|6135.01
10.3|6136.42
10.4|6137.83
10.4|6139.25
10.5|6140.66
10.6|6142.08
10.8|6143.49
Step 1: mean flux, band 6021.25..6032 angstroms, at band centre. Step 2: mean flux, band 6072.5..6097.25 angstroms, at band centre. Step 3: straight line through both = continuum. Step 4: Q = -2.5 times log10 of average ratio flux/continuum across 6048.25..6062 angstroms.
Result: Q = -0.03 mag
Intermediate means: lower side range 9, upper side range 9.94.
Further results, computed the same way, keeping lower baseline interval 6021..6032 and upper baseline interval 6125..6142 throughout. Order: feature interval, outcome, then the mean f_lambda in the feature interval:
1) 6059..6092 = -0.03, 9.79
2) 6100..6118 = 0.01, 9.83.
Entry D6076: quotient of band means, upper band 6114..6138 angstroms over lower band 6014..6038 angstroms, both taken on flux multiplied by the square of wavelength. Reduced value 1.14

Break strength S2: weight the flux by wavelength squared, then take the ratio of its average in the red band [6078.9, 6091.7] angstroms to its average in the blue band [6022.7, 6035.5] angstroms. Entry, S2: 1.10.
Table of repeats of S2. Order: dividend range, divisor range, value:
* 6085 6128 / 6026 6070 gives 1.06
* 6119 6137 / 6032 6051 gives 1.09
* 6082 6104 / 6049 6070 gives 1.03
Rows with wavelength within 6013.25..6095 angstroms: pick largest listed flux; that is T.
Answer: 10.2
